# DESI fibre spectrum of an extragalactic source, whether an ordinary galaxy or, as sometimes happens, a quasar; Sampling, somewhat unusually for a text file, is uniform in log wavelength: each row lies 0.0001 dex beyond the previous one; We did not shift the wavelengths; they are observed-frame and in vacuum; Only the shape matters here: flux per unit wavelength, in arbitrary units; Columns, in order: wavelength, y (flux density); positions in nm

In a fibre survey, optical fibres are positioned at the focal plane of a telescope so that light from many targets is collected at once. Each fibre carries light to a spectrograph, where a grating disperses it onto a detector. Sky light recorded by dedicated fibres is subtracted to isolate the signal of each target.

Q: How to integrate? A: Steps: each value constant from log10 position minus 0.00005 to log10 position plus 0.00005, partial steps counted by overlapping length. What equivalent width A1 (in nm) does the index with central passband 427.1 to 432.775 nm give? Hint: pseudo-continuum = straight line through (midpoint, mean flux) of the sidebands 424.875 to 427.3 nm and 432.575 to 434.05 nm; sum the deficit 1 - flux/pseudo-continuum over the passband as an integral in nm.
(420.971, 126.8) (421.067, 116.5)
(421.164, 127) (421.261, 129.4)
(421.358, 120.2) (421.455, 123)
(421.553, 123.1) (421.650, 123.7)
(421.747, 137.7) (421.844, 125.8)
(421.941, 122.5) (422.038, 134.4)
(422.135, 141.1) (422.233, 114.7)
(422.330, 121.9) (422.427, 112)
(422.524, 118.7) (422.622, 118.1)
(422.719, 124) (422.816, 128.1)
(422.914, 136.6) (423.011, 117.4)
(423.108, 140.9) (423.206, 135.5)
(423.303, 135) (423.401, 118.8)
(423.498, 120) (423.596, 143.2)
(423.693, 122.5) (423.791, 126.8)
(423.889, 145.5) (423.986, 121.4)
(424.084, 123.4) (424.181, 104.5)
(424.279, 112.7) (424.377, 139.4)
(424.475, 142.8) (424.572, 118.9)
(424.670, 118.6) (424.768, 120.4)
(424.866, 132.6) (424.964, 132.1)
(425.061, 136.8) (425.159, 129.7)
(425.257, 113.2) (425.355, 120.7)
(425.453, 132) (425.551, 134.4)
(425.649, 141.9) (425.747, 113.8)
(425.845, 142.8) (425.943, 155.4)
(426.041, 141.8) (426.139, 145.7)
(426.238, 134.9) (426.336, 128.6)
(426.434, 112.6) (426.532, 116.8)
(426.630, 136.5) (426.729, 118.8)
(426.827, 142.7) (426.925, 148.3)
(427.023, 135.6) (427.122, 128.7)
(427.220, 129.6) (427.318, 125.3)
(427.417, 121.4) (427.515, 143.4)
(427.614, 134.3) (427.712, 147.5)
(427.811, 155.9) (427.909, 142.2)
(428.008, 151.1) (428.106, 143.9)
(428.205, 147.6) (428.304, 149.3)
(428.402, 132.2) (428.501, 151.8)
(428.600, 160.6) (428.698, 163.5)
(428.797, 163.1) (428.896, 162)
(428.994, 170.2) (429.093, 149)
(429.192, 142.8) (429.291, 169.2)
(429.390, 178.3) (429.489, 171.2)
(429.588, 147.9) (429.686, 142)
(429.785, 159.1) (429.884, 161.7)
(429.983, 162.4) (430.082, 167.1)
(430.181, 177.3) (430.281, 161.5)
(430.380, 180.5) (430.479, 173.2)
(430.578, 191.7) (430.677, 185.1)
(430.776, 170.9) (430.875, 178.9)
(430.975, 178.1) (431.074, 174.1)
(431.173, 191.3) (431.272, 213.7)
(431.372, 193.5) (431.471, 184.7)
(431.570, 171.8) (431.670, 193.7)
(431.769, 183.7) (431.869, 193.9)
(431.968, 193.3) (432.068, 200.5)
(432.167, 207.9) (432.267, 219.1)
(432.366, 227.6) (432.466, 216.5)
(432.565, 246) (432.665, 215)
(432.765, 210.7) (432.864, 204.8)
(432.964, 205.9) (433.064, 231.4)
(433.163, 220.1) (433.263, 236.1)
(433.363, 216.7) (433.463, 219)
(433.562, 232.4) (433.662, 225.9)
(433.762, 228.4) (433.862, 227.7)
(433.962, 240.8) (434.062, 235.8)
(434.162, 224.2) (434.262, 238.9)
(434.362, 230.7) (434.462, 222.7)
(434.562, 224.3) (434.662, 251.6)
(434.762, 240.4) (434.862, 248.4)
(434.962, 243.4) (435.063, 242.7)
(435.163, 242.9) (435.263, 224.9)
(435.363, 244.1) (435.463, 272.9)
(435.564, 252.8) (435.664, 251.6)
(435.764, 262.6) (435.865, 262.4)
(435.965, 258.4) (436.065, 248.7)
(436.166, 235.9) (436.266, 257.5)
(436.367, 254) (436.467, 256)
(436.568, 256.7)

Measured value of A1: 0.33 nm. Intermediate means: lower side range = 132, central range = 171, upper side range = 223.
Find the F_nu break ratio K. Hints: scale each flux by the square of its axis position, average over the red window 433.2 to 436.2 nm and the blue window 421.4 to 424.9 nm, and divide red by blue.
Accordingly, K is 2.00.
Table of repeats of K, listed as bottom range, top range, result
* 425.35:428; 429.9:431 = 1.32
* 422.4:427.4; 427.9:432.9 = 1.41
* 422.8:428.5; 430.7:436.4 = 1.75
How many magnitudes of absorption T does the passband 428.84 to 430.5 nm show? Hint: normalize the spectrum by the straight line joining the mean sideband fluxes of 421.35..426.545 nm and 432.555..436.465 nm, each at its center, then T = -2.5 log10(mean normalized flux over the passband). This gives 0.15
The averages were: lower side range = 128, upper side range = 237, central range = 163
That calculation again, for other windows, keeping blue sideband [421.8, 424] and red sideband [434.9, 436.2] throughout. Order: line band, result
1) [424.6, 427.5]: 0.20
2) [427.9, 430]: 0.19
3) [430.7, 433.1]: 0.08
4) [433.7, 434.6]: 0.03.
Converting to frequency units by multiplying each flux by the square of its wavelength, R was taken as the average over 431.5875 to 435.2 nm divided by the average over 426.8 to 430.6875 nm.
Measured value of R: 1.5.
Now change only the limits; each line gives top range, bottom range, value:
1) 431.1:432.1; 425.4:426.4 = 1.44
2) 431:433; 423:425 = 1.65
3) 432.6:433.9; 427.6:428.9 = 1.51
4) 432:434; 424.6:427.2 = 1.74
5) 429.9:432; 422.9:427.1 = 1.44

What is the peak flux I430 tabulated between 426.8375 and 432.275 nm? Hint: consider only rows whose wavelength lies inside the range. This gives 219.1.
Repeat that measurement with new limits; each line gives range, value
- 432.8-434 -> 240.8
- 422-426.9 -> 155.4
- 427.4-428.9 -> 163.5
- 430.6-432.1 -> 213.7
